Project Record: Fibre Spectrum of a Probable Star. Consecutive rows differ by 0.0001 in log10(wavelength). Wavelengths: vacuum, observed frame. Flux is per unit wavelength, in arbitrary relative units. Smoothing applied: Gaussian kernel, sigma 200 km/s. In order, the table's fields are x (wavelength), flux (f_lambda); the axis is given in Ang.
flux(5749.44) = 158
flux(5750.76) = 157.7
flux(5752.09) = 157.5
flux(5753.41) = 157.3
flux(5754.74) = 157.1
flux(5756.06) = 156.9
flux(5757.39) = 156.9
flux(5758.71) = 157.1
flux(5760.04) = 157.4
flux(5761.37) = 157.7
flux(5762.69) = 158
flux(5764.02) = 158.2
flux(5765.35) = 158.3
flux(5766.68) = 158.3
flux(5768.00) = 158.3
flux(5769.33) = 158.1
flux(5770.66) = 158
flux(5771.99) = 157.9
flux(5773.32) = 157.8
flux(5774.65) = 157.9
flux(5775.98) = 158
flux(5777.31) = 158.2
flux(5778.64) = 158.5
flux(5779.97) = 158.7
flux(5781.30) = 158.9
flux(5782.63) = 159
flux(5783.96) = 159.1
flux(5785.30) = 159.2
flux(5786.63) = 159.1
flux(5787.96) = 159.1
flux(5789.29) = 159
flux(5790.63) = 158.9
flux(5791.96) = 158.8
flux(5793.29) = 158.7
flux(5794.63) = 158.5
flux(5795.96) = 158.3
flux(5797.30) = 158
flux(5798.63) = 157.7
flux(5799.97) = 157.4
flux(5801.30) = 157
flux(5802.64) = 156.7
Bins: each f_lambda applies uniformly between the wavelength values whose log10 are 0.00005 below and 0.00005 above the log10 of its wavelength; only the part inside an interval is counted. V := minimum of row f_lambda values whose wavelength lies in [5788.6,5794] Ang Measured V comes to 158.7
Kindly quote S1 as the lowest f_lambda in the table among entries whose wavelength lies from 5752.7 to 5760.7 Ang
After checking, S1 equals 156.9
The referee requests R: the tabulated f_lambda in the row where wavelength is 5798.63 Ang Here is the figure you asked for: 157.7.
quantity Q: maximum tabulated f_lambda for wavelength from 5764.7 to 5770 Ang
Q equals 158.3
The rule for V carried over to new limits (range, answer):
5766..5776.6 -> 157.8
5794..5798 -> 158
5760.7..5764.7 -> 157.7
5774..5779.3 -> 157.9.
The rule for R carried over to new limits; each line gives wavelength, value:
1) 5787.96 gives 159.1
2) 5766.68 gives 158.3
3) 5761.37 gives 157.7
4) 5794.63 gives 158.5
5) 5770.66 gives 158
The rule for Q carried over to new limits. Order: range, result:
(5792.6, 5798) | 158.7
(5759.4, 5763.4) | 158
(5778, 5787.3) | 159.2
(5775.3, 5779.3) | 158.5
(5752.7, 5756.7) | 157.3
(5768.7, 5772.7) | 158.1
